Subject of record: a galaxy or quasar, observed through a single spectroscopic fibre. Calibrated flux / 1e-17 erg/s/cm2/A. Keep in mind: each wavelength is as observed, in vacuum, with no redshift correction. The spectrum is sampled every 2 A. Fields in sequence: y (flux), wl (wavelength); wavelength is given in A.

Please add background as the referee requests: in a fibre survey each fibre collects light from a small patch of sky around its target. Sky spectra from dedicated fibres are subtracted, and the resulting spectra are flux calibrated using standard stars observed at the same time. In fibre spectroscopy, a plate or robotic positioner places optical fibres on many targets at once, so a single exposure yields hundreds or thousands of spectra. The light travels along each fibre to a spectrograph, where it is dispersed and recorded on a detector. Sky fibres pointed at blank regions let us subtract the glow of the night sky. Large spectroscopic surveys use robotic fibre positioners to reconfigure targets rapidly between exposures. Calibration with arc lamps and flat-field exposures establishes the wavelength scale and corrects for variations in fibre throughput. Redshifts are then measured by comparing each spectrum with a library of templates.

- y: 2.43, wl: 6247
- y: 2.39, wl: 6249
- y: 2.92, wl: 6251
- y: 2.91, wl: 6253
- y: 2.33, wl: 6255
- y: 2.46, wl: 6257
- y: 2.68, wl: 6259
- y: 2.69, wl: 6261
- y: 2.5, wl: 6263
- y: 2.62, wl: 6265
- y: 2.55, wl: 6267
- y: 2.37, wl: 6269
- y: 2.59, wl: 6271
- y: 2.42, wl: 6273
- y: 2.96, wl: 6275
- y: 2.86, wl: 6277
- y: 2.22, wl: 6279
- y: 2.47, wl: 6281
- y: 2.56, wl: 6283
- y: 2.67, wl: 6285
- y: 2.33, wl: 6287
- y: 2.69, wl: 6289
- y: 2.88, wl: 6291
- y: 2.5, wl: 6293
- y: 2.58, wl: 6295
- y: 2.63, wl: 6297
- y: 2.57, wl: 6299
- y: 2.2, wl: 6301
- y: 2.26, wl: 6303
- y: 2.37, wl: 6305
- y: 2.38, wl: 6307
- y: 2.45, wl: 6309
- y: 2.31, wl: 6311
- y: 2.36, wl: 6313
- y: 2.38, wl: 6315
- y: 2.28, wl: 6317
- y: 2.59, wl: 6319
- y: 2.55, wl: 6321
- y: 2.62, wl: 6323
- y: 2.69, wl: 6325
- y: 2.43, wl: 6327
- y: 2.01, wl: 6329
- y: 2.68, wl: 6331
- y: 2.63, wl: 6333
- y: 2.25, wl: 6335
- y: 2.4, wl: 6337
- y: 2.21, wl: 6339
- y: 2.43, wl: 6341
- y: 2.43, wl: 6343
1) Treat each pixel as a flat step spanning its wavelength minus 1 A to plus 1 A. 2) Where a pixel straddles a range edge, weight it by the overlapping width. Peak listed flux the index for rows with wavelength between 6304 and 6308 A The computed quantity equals 2.38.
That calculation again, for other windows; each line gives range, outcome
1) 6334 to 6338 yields 2.4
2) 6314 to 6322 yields 2.59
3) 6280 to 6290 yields 2.69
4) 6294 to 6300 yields 2.63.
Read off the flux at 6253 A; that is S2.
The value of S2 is 2.91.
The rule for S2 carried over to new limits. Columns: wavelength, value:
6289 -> 2.69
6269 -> 2.37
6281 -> 2.47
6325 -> 2.69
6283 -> 2.56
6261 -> 2.69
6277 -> 2.86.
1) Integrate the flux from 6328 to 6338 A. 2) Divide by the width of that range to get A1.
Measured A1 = 2.39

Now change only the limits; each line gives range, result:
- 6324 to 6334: 2.49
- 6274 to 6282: 2.63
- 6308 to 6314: 2.37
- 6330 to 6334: 2.66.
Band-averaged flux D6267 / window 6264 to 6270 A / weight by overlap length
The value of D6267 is 2.51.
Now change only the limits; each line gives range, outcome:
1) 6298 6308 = 2.36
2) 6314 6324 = 2.48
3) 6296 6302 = 2.47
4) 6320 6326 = 2.62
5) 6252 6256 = 2.62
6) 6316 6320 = 2.43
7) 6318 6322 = 2.57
